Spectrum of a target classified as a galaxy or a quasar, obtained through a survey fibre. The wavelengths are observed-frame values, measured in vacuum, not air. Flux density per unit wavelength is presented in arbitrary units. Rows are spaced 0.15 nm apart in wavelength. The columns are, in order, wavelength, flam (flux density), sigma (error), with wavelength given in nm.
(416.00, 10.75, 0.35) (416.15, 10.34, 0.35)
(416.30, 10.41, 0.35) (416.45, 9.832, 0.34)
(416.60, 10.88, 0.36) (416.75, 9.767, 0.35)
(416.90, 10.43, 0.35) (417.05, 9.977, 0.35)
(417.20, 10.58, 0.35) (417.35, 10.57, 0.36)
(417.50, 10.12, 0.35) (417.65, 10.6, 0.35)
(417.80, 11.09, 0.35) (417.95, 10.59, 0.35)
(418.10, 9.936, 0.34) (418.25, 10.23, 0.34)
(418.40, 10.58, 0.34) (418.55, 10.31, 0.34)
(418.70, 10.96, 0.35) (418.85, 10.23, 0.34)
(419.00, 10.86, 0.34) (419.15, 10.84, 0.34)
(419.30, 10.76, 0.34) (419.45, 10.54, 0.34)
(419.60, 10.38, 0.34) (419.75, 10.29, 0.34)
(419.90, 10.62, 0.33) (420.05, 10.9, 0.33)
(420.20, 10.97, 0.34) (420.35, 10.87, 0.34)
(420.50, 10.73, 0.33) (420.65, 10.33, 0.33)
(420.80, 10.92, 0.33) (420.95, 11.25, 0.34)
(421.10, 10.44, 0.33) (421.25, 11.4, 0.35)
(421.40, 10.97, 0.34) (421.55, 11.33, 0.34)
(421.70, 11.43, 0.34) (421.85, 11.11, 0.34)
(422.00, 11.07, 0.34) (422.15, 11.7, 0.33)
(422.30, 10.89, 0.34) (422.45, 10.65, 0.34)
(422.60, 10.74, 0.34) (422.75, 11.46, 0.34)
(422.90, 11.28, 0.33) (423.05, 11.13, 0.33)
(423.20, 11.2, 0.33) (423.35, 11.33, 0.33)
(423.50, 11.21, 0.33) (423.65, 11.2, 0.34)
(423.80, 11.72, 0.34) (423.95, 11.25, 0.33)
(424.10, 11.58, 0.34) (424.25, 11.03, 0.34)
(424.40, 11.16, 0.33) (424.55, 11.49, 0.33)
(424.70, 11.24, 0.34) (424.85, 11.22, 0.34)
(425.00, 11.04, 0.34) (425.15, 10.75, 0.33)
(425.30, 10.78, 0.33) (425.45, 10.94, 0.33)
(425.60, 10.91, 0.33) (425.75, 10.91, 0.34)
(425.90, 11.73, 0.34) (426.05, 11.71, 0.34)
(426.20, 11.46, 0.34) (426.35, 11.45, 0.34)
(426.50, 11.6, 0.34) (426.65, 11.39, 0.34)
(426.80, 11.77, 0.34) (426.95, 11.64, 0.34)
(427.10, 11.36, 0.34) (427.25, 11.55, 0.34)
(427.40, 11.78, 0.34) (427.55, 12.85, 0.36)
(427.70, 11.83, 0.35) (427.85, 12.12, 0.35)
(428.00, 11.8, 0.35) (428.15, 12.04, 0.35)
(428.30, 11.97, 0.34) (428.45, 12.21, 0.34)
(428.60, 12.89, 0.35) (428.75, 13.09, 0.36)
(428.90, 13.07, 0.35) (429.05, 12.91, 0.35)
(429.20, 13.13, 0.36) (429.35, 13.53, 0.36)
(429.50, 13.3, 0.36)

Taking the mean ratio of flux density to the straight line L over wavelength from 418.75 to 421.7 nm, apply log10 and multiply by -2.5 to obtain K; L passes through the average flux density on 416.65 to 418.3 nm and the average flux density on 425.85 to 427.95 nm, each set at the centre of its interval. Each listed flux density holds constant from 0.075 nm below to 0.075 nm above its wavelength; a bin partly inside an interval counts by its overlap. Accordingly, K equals 0.00 mag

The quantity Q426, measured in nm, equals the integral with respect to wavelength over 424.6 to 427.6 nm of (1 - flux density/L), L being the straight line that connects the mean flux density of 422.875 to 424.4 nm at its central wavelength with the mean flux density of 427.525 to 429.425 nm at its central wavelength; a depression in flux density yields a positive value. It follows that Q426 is 0.14 nm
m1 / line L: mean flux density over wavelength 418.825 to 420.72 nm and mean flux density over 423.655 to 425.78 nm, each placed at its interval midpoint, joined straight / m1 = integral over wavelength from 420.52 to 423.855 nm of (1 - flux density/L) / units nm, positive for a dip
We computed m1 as -0.07 nm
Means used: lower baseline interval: 10.7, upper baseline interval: 11.2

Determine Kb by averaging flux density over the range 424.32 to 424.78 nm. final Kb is 11.3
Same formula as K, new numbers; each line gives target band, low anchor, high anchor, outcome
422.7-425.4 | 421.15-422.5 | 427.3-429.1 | 0.03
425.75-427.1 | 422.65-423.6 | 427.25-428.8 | 0.03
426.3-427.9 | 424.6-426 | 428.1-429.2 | 0.01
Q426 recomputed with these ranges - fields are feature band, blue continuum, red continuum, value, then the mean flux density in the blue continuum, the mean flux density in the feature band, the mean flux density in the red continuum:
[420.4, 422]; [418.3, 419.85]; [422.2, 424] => -0.01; 10.6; 11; 11.2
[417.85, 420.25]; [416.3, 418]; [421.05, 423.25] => 0.03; 10.4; 10.6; 11.1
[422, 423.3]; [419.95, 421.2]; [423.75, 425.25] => -0.01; 10.8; 11.1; 11.2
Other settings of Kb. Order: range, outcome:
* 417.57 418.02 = 10.8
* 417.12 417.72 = 10.5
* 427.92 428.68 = 12.2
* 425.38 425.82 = 10.9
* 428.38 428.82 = 12.7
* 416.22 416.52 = 10.1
